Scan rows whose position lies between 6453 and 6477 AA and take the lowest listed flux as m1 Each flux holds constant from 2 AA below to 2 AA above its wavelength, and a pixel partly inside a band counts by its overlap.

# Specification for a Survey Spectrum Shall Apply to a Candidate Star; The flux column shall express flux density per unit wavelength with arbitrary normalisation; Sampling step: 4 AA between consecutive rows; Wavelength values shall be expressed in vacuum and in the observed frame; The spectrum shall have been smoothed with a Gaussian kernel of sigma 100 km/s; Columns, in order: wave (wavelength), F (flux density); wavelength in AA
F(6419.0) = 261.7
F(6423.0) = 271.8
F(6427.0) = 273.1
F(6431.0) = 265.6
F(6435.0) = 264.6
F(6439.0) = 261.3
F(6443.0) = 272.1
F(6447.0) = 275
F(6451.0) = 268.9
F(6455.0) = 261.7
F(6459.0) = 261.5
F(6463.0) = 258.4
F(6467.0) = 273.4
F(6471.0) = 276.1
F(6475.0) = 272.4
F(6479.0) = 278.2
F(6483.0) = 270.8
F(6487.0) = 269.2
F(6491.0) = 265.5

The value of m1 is 258.4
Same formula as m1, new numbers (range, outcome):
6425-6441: 261.3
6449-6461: 261.5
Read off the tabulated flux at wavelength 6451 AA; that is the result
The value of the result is 268.9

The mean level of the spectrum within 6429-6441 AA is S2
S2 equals 264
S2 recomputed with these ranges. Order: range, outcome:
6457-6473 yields 267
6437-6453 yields 269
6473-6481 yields 275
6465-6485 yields 274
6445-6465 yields 265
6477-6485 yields 274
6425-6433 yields 269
